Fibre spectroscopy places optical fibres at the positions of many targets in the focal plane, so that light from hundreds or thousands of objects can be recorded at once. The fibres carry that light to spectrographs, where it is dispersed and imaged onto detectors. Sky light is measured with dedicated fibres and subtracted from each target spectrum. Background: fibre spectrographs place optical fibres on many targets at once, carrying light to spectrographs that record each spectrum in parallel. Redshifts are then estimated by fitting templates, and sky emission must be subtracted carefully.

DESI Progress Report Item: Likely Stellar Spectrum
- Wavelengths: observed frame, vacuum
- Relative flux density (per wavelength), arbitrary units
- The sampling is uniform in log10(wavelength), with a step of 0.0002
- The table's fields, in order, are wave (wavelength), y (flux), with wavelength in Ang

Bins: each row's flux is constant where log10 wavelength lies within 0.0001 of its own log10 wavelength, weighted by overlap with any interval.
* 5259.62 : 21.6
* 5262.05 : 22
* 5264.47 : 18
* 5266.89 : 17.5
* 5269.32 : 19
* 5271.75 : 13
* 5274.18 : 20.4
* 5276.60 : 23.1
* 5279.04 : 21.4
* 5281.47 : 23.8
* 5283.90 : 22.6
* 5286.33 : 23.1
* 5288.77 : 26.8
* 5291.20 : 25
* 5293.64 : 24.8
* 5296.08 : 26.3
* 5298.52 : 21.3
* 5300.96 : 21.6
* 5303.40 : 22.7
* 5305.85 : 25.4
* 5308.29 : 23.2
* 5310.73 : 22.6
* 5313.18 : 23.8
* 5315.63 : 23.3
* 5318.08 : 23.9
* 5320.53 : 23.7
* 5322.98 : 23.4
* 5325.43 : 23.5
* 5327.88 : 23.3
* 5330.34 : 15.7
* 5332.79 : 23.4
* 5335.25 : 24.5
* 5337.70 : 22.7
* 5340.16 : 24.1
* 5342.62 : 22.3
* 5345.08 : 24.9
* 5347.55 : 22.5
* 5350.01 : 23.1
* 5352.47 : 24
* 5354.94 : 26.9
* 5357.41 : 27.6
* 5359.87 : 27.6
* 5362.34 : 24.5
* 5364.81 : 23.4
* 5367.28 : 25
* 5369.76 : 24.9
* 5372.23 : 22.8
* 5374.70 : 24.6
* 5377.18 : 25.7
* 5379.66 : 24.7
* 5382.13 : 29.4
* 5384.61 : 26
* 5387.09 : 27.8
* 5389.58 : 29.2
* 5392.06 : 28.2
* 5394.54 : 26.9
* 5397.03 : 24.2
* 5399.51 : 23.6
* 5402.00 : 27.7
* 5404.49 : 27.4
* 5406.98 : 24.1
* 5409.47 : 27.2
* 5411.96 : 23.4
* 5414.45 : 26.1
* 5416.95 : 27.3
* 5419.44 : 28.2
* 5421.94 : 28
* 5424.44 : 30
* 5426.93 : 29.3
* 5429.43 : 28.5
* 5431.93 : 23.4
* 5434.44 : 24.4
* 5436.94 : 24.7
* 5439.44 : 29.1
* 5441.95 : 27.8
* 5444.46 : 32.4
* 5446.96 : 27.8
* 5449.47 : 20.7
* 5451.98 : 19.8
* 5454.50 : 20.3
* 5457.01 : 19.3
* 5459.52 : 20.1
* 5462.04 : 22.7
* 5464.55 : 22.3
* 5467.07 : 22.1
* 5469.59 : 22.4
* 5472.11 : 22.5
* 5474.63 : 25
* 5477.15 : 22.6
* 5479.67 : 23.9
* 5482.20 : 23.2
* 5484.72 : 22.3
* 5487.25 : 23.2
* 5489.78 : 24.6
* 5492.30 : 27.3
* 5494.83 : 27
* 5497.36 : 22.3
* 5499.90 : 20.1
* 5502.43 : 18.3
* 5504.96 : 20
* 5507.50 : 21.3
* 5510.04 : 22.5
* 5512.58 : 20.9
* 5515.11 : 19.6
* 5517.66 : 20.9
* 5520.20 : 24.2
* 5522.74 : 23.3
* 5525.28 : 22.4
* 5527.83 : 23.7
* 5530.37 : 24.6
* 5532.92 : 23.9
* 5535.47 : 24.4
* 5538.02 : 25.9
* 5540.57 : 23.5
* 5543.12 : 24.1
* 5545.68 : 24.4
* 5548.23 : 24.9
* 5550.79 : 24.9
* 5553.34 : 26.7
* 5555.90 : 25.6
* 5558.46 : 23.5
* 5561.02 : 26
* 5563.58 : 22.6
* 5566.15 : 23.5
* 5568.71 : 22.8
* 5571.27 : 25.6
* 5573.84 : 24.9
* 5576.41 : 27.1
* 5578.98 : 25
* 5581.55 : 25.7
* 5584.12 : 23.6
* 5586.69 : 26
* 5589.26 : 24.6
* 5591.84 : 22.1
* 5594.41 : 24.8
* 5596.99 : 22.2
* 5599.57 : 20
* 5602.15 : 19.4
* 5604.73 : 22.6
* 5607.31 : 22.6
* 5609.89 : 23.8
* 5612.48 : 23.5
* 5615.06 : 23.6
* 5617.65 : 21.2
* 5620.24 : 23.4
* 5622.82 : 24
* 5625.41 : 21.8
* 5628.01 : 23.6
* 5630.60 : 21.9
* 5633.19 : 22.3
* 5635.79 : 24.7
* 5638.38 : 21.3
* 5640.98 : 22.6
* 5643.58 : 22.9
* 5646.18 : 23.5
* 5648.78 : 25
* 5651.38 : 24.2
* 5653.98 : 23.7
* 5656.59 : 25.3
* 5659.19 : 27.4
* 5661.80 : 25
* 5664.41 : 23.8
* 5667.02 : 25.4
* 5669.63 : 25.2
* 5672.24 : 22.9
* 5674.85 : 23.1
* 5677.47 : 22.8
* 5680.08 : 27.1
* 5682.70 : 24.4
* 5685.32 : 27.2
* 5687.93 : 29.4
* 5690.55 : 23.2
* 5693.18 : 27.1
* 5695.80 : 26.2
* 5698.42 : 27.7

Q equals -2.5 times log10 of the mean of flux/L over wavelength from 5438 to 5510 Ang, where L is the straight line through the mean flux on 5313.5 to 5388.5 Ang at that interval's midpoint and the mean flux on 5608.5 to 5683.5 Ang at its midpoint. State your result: 0.04 mag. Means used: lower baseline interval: 24.3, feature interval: 23.2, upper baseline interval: 23.8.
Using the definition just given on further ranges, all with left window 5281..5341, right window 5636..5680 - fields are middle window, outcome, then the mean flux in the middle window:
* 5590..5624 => 0.07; 22.6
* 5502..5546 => 0.05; 22.7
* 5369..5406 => -0.12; 26.2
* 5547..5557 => -0.07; 25.5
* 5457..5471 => 0.10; 21.7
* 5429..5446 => -0.15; 27.1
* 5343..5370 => -0.06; 24.9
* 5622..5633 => 0.06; 22.7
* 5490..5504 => 0.03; 23.1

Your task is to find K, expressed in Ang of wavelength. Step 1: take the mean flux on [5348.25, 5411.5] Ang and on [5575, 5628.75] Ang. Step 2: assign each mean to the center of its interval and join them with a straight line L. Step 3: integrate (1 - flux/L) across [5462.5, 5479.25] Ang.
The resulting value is 1.3 Ang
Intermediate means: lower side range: 25.8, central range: 22.9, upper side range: 23.4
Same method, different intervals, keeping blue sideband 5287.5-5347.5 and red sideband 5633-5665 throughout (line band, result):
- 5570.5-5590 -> -1.16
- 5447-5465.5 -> 1.94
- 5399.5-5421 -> -2.46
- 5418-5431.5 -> -2.77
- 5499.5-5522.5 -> 2.68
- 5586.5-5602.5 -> 0.83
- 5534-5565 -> -1.11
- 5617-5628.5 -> 0.55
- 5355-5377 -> -1.58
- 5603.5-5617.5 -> 0.53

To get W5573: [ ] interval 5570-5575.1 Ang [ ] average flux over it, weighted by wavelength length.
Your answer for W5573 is 25.2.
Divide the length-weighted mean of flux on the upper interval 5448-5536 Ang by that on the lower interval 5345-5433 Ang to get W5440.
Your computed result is 0.9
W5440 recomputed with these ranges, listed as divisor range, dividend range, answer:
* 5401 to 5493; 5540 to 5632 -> 0.96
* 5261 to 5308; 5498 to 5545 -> 1.02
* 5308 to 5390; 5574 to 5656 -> 0.96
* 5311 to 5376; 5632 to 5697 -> 1.03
